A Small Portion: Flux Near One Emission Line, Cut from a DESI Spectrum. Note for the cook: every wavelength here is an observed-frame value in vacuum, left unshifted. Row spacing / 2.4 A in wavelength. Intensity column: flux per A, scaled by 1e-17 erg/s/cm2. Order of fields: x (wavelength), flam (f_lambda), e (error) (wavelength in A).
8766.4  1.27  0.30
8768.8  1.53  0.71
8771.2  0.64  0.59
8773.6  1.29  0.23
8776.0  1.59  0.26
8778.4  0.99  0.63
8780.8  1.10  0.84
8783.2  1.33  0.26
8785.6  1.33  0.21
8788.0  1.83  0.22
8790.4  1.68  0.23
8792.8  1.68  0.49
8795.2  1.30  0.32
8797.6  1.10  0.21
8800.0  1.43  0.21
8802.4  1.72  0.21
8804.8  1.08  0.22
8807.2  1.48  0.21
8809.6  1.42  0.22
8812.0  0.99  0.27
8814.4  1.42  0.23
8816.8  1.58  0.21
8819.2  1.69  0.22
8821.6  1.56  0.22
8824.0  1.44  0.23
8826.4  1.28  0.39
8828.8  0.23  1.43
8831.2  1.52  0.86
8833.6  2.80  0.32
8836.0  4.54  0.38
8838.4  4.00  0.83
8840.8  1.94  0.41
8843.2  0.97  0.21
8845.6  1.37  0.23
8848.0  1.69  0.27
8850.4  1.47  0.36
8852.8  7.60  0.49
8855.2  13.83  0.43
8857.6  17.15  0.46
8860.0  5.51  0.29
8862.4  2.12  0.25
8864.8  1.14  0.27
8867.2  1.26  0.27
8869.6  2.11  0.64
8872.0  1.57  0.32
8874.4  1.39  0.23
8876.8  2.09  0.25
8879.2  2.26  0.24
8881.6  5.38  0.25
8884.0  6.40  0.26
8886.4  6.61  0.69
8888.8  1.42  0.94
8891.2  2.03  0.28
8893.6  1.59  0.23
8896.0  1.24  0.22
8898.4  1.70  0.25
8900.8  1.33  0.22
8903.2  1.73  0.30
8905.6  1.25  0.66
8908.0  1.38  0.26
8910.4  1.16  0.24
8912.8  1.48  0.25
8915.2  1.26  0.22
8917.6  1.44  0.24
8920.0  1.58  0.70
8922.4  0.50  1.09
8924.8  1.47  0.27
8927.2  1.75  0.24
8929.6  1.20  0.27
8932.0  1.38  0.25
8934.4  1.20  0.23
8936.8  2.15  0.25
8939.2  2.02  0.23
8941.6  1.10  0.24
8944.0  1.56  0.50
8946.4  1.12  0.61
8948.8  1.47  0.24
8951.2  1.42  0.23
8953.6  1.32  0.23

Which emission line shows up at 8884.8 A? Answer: [N II]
